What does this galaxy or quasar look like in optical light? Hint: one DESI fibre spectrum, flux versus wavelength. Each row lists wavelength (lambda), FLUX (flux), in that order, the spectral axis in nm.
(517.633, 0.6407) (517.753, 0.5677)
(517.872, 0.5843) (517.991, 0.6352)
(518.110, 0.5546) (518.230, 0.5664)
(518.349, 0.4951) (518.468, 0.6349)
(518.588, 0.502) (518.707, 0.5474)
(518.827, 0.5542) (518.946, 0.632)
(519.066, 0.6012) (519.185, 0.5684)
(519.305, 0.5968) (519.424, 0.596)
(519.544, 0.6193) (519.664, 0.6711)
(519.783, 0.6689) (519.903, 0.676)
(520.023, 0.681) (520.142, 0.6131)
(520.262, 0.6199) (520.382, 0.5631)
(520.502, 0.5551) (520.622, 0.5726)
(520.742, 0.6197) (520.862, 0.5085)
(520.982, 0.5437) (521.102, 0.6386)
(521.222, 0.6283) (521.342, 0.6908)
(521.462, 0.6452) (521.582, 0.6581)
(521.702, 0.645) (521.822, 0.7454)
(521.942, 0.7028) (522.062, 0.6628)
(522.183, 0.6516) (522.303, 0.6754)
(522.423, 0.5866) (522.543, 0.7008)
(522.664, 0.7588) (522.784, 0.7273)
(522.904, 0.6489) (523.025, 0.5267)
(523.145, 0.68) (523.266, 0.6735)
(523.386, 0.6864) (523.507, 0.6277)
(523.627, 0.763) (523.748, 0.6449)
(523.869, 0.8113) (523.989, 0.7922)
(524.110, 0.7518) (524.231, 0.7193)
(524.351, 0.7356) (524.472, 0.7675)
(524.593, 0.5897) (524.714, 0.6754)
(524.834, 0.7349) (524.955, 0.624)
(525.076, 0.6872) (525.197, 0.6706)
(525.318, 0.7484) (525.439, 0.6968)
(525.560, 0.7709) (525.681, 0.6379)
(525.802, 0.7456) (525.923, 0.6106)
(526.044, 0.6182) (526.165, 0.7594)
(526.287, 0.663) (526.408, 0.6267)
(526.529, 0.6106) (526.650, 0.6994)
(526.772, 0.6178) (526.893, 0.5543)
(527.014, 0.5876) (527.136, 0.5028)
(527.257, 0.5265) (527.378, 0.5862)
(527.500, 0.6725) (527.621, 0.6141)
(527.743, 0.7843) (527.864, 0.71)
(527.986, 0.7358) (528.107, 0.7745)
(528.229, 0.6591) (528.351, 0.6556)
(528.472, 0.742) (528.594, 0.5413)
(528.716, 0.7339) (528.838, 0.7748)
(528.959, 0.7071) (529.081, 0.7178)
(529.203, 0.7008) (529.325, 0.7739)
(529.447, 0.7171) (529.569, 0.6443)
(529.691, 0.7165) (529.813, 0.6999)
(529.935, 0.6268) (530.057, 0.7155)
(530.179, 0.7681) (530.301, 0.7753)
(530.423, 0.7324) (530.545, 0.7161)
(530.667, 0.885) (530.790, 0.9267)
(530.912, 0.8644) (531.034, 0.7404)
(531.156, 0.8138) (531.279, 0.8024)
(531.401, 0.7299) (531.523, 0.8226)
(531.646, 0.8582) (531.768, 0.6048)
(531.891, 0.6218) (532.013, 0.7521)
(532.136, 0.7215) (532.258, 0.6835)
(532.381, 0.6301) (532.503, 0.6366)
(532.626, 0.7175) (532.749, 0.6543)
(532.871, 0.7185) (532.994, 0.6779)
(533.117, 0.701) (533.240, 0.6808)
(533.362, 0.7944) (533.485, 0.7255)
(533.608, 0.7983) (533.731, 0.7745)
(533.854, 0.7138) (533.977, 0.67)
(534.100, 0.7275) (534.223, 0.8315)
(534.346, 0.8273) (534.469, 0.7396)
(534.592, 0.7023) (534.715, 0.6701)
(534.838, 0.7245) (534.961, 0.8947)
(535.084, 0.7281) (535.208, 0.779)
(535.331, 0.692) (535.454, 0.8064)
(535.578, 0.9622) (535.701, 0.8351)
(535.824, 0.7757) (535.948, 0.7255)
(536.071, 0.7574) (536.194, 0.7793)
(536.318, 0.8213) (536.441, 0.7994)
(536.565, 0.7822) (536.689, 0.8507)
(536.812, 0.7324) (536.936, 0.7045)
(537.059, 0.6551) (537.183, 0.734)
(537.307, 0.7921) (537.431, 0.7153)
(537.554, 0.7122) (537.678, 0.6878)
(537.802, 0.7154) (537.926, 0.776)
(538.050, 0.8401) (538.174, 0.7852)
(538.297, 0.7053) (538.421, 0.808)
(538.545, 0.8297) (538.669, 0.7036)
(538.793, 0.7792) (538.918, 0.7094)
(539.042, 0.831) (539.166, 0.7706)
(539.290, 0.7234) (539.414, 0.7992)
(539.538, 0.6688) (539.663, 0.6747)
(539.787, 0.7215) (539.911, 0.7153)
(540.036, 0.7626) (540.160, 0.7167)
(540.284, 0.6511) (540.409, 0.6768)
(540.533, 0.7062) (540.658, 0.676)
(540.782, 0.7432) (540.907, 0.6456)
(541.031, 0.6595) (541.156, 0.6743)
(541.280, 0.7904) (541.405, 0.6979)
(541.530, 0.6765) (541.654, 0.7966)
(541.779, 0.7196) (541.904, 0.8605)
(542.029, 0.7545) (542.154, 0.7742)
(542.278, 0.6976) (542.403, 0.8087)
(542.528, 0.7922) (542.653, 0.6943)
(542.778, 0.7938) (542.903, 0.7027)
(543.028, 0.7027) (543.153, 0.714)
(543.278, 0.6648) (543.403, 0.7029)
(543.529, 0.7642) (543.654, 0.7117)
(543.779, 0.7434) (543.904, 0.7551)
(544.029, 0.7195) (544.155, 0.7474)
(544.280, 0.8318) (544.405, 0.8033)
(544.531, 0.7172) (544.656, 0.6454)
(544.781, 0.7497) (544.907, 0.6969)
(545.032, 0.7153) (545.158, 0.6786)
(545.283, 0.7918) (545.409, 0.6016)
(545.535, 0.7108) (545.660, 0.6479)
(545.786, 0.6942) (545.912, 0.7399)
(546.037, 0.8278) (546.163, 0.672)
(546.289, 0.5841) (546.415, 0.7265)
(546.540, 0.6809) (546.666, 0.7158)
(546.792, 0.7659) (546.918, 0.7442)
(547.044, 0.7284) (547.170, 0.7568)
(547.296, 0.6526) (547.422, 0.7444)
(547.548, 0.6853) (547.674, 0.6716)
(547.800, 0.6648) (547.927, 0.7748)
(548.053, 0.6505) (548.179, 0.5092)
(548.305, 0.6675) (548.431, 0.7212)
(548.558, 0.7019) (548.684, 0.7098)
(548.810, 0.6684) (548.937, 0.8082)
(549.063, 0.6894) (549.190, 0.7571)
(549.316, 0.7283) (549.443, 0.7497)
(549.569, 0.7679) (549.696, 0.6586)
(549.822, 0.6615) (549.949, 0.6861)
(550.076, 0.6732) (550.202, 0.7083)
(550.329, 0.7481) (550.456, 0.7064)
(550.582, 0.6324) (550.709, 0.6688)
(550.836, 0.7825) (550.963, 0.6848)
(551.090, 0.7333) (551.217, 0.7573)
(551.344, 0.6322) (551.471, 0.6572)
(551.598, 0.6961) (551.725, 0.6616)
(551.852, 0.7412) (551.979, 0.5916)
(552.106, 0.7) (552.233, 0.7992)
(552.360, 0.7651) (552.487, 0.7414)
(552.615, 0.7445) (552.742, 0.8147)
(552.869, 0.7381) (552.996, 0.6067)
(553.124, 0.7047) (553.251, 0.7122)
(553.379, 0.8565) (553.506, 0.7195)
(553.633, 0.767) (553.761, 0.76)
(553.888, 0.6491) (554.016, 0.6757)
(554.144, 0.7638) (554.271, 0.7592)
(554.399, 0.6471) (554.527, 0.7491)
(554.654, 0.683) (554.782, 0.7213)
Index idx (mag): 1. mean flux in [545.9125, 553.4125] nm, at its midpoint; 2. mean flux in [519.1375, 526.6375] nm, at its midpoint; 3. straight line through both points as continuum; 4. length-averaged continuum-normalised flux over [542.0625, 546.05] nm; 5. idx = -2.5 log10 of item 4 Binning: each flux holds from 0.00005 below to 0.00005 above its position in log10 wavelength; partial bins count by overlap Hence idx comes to -0.05 mag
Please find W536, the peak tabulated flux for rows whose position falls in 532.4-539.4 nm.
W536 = 0.9622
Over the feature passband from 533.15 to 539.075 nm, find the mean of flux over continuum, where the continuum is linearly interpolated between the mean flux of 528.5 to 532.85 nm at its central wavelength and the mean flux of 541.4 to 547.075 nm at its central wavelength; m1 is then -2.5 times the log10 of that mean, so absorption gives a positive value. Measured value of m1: -0.05 mag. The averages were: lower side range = 0.729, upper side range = 0.728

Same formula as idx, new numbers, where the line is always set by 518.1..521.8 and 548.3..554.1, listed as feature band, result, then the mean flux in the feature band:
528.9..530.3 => -0.117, 0.711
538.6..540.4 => -0.087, 0.729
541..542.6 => -0.102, 0.748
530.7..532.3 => -0.190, 0.768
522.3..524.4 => -0.131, 0.696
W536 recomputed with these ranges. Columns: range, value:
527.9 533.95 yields 0.9267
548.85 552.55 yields 0.8082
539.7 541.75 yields 0.7966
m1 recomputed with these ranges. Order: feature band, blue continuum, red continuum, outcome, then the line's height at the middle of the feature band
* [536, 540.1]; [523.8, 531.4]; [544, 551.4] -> -0.07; 0.705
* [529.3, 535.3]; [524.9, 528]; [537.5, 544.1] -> -0.08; 0.687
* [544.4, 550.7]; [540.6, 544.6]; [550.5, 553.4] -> 0.03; 0.723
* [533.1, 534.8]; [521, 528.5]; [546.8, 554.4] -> -0.08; 0.687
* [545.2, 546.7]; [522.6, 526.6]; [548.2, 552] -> 0.00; 0.699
